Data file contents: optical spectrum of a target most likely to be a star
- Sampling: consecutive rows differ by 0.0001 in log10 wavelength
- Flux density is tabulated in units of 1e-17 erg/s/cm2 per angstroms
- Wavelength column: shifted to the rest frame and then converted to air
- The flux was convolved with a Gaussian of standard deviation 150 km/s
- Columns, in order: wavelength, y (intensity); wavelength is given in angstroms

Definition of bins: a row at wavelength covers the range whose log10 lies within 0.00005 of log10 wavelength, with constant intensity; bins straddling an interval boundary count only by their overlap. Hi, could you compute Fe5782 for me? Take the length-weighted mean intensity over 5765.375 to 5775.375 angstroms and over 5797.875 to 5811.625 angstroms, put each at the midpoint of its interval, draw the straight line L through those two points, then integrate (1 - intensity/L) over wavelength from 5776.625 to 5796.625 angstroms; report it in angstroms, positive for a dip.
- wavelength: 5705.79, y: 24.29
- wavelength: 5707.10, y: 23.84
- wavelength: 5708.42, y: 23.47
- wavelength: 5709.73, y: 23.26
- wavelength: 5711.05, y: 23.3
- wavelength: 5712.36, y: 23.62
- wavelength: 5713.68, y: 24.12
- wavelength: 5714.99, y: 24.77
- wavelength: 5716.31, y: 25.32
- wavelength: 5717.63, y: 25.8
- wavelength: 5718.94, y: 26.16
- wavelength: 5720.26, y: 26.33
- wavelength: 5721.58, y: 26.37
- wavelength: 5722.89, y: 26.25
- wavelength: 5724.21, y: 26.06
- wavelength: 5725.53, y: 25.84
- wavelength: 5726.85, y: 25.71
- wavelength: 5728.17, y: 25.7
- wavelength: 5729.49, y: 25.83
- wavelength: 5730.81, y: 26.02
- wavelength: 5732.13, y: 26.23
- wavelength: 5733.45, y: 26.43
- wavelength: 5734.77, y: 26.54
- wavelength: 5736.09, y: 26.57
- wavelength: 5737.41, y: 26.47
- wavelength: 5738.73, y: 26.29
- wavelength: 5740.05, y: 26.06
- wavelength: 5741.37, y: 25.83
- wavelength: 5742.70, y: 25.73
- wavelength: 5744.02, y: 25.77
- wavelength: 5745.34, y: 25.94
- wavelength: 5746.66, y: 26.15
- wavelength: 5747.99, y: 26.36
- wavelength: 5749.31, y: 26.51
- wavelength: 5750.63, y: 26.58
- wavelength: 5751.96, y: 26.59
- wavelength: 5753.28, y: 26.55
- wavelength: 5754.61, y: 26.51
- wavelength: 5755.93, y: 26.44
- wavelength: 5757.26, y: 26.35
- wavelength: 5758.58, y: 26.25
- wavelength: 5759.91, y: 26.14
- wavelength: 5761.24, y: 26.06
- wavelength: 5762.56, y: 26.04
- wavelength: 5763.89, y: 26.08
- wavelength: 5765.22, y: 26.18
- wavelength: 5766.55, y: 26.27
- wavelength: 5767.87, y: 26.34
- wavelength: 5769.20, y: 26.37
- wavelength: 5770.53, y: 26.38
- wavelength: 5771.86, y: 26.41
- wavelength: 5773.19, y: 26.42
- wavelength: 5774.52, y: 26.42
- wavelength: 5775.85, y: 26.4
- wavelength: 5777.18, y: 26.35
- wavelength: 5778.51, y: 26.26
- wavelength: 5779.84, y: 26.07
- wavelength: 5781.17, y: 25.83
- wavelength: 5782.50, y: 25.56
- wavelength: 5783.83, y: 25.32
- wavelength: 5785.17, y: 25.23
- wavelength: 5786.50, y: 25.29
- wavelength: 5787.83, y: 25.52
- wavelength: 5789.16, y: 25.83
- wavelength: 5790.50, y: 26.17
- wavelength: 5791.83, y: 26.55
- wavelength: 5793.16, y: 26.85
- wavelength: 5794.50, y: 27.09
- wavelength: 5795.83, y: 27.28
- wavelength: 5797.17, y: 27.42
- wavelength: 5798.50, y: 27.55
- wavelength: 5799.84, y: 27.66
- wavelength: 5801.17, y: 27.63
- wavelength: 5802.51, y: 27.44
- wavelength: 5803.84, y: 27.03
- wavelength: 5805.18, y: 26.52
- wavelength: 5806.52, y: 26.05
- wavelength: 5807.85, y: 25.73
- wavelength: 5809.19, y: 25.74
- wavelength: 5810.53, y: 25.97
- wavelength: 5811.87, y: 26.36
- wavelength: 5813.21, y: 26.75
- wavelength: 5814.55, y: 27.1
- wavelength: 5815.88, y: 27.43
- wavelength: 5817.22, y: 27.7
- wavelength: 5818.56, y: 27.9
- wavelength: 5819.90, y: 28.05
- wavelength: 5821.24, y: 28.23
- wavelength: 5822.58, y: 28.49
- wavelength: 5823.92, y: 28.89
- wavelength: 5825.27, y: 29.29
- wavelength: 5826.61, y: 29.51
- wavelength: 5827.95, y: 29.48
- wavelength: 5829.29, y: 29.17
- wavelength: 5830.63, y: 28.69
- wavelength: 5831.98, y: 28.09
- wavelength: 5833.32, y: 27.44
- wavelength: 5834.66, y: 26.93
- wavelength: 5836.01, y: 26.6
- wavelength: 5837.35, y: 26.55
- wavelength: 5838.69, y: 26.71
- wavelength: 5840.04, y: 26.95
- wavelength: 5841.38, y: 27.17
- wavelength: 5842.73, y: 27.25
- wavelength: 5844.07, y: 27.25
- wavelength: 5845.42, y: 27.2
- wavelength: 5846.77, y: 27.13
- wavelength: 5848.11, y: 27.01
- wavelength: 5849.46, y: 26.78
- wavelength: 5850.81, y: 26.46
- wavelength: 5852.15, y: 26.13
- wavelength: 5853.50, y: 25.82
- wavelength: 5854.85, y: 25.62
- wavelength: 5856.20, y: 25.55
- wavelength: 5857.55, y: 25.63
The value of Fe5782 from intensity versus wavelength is 0.3 angstroms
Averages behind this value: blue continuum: 26.4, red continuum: 26.7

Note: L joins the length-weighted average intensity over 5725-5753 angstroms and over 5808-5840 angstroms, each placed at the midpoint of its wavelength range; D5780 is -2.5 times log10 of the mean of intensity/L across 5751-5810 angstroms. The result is 0.02 mag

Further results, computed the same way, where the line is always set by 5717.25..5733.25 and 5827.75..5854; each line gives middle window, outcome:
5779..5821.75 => 0.01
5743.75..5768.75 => 0.00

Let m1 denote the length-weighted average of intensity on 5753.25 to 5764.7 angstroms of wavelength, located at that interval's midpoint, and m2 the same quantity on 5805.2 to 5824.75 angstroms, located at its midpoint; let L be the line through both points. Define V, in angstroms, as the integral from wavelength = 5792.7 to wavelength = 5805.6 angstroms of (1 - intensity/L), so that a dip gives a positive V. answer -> -0.2 angstroms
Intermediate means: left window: 26.2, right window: 27.2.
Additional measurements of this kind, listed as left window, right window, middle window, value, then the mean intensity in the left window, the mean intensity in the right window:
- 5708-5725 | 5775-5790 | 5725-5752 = -0.9 angstroms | 25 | 25.8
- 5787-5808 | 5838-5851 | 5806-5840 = -0.8 angstroms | 26.8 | 27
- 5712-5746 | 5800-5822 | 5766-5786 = 0.3 angstroms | 25.9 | 27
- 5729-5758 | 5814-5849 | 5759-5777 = 0.3 angstroms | 26.3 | 27.8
